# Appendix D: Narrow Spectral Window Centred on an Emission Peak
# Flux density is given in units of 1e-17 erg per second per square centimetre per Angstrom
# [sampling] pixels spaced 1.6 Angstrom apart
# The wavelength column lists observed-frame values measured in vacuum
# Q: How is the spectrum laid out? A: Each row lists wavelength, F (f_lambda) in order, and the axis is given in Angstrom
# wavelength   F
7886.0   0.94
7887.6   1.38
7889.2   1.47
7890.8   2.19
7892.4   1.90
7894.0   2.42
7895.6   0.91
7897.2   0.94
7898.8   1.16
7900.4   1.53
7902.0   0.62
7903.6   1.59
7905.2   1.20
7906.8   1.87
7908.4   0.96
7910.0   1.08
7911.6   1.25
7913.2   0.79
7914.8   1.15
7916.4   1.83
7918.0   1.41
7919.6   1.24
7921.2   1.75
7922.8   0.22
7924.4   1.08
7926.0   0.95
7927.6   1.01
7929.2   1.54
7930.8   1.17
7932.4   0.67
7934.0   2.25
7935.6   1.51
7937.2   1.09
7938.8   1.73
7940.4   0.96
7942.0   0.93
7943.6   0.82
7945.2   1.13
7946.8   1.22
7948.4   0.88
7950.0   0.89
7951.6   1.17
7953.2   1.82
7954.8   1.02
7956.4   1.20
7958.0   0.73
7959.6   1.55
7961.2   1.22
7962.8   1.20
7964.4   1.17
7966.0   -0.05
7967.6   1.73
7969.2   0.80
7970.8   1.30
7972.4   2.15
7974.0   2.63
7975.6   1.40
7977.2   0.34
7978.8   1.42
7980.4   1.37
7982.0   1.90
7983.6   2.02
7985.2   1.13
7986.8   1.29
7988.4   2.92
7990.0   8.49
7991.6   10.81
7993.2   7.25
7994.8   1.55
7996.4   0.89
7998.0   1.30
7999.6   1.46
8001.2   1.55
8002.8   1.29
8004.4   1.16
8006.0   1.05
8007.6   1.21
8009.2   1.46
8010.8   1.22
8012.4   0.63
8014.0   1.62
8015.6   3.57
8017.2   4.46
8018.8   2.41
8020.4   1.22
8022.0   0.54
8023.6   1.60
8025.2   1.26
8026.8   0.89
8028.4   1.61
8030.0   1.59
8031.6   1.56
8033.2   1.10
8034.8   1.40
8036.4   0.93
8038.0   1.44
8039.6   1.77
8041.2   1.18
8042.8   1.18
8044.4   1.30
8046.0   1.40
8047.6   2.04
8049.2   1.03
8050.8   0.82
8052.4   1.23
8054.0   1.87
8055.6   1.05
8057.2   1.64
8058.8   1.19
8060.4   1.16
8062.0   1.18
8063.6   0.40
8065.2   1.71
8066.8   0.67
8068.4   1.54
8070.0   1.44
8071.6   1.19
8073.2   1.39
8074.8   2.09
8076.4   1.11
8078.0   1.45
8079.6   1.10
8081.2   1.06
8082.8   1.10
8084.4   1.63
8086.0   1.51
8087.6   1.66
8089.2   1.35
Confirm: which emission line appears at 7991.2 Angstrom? H-alpha 6563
